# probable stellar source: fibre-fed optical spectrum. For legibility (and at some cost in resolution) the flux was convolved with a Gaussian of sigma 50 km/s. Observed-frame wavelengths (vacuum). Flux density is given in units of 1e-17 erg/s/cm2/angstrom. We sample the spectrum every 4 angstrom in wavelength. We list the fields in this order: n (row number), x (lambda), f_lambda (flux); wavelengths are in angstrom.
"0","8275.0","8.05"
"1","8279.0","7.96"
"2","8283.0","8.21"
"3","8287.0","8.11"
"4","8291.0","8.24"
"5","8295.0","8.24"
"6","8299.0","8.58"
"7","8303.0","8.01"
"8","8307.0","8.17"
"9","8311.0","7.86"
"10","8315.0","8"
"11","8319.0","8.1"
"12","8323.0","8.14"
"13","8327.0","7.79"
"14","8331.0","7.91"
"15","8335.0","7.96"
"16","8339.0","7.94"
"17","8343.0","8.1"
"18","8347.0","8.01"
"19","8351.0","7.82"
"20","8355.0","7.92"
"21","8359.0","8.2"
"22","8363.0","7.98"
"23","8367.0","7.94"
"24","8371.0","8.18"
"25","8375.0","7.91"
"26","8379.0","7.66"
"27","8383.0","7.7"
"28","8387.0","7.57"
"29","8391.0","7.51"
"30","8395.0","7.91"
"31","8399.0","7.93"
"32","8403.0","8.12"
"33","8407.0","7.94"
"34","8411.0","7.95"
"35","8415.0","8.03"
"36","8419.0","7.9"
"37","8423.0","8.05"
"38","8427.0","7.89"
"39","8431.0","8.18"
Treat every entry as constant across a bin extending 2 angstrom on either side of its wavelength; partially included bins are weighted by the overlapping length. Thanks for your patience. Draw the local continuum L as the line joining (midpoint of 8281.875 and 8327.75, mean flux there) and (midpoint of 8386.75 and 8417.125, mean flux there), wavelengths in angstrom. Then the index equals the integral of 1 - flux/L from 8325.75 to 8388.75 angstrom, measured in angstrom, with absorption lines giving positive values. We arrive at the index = 0.7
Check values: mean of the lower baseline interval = 8.13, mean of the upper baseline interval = 7.89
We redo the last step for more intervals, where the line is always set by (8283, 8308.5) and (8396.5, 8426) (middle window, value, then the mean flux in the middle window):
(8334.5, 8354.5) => 0.4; 7.96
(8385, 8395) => 0.5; 7.61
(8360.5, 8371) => 0.1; 8.01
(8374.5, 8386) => 0.5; 7.72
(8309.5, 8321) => 0.3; 7.99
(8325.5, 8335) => 0.3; 7.88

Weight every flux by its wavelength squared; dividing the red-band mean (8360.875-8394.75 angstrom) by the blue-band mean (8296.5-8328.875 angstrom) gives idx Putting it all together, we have 1.0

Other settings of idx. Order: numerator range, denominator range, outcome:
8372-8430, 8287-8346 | 1.00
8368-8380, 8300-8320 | 1.00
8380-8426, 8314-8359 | 1.00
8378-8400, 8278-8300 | 0.96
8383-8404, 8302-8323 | 0.99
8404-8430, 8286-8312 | 1.00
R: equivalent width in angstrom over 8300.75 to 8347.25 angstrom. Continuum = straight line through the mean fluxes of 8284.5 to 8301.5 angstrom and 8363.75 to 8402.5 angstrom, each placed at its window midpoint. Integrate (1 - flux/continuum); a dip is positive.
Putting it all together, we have 0.7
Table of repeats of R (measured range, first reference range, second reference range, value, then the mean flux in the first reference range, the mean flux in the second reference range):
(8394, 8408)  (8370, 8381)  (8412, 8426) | -0.1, 7.89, 7.98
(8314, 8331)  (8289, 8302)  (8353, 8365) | 0.4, 8.33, 8.03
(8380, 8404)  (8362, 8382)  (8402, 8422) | 0.5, 7.92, 7.98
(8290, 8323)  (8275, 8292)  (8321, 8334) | -0.5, 8.11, 7.95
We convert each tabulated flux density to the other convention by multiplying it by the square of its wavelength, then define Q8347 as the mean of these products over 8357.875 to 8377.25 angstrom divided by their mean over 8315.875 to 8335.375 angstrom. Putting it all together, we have 1.0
